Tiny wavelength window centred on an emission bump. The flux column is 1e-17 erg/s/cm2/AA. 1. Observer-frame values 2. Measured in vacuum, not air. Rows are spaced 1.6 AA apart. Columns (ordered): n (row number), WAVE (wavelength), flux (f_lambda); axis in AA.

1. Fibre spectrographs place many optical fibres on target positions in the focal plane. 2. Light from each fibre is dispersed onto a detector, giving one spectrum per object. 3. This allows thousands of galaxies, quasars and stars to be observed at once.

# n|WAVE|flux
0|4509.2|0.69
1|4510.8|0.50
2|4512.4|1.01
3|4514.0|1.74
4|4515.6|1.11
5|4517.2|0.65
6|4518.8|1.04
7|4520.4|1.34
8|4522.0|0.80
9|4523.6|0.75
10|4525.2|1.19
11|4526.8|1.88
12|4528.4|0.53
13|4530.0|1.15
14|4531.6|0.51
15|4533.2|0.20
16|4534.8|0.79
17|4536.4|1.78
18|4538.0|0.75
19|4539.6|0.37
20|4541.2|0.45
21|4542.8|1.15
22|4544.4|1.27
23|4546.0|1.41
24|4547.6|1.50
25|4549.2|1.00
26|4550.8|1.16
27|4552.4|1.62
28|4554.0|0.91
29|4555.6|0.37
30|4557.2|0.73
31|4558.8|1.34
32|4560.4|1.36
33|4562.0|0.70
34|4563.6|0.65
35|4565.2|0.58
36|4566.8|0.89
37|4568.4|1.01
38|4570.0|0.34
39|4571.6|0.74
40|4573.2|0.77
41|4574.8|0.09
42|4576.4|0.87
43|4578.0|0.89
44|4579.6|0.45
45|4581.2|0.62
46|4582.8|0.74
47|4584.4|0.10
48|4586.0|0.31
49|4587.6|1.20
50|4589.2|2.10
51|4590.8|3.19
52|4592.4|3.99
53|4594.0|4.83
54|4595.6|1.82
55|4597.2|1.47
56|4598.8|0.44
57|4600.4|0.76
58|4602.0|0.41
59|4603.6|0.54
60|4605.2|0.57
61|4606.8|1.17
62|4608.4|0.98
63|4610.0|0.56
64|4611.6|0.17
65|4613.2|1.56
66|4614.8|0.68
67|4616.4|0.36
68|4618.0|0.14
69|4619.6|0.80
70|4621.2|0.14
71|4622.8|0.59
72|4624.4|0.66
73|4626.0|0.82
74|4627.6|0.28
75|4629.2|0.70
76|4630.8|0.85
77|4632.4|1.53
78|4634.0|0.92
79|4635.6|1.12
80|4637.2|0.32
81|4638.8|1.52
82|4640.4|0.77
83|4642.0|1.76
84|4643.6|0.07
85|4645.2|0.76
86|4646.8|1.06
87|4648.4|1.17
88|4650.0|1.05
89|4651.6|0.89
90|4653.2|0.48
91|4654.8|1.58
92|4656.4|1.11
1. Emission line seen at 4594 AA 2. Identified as [O II]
